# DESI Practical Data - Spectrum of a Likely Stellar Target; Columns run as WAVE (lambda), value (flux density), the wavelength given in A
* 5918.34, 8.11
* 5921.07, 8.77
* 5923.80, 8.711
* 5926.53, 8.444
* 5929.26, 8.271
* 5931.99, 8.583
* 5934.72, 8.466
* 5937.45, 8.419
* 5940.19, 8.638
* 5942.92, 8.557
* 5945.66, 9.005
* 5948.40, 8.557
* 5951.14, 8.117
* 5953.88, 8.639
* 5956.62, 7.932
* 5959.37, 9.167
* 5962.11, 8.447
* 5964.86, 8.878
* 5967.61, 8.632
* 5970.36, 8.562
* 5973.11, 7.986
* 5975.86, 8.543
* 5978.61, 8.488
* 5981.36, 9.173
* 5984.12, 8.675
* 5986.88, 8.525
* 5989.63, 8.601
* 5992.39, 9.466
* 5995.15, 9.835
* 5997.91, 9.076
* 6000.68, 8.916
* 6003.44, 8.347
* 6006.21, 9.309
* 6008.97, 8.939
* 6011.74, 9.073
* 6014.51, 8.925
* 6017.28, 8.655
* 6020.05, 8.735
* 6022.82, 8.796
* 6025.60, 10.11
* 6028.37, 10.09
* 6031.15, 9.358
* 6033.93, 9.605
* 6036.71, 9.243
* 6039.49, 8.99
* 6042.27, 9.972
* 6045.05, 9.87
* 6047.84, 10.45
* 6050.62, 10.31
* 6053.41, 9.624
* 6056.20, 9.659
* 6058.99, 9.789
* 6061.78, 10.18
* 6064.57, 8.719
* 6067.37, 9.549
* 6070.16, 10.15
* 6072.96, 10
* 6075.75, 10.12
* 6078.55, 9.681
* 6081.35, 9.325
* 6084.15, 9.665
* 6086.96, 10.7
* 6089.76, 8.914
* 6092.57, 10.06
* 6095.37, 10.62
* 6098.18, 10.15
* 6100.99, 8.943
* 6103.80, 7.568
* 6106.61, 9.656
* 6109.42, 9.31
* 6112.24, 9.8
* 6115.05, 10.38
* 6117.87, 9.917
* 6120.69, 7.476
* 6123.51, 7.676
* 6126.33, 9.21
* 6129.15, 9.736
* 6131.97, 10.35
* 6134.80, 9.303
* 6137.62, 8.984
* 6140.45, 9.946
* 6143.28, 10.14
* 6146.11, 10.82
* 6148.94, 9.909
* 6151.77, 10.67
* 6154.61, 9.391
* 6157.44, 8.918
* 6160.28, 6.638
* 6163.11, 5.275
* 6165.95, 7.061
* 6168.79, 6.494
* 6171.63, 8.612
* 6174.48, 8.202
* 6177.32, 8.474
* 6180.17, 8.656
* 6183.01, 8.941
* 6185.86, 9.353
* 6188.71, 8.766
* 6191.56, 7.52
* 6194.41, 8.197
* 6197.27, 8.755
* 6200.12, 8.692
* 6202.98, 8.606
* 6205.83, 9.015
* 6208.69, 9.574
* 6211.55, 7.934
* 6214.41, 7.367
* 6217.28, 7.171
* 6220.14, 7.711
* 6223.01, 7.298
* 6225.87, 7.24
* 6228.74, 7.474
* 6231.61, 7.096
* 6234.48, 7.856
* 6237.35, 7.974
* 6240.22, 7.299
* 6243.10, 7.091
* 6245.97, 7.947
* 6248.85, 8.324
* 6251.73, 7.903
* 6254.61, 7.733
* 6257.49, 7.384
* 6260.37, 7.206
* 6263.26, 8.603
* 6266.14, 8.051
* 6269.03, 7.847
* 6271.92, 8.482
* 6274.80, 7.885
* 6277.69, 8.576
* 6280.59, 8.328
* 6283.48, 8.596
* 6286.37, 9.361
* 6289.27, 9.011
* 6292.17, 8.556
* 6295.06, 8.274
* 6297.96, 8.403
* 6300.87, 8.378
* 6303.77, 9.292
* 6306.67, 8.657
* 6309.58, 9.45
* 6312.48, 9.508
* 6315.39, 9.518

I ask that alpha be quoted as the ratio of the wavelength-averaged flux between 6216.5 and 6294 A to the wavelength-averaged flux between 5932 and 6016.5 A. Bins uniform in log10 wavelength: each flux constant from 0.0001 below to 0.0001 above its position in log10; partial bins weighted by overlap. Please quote 0.9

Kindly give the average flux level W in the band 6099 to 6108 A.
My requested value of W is 8.81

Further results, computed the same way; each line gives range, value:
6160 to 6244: 7.9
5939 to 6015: 8.75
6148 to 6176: 8.09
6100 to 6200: 8.83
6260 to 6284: 8.2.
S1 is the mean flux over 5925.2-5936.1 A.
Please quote 8.45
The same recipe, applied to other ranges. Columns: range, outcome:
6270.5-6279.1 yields 8.32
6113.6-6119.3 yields 10.1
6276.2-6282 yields 8.44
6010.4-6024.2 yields 8.84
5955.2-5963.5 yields 8.51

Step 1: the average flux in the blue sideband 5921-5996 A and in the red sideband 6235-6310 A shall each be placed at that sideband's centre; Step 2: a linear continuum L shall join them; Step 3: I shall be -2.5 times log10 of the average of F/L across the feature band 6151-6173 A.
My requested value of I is 0.078 mag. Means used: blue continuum 8.64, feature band 7.8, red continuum 8.23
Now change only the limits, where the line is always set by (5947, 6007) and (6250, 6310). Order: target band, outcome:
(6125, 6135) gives -0.138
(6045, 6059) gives -0.157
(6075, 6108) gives -0.122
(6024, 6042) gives -0.111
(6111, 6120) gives -0.151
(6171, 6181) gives 0.003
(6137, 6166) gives -0.057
